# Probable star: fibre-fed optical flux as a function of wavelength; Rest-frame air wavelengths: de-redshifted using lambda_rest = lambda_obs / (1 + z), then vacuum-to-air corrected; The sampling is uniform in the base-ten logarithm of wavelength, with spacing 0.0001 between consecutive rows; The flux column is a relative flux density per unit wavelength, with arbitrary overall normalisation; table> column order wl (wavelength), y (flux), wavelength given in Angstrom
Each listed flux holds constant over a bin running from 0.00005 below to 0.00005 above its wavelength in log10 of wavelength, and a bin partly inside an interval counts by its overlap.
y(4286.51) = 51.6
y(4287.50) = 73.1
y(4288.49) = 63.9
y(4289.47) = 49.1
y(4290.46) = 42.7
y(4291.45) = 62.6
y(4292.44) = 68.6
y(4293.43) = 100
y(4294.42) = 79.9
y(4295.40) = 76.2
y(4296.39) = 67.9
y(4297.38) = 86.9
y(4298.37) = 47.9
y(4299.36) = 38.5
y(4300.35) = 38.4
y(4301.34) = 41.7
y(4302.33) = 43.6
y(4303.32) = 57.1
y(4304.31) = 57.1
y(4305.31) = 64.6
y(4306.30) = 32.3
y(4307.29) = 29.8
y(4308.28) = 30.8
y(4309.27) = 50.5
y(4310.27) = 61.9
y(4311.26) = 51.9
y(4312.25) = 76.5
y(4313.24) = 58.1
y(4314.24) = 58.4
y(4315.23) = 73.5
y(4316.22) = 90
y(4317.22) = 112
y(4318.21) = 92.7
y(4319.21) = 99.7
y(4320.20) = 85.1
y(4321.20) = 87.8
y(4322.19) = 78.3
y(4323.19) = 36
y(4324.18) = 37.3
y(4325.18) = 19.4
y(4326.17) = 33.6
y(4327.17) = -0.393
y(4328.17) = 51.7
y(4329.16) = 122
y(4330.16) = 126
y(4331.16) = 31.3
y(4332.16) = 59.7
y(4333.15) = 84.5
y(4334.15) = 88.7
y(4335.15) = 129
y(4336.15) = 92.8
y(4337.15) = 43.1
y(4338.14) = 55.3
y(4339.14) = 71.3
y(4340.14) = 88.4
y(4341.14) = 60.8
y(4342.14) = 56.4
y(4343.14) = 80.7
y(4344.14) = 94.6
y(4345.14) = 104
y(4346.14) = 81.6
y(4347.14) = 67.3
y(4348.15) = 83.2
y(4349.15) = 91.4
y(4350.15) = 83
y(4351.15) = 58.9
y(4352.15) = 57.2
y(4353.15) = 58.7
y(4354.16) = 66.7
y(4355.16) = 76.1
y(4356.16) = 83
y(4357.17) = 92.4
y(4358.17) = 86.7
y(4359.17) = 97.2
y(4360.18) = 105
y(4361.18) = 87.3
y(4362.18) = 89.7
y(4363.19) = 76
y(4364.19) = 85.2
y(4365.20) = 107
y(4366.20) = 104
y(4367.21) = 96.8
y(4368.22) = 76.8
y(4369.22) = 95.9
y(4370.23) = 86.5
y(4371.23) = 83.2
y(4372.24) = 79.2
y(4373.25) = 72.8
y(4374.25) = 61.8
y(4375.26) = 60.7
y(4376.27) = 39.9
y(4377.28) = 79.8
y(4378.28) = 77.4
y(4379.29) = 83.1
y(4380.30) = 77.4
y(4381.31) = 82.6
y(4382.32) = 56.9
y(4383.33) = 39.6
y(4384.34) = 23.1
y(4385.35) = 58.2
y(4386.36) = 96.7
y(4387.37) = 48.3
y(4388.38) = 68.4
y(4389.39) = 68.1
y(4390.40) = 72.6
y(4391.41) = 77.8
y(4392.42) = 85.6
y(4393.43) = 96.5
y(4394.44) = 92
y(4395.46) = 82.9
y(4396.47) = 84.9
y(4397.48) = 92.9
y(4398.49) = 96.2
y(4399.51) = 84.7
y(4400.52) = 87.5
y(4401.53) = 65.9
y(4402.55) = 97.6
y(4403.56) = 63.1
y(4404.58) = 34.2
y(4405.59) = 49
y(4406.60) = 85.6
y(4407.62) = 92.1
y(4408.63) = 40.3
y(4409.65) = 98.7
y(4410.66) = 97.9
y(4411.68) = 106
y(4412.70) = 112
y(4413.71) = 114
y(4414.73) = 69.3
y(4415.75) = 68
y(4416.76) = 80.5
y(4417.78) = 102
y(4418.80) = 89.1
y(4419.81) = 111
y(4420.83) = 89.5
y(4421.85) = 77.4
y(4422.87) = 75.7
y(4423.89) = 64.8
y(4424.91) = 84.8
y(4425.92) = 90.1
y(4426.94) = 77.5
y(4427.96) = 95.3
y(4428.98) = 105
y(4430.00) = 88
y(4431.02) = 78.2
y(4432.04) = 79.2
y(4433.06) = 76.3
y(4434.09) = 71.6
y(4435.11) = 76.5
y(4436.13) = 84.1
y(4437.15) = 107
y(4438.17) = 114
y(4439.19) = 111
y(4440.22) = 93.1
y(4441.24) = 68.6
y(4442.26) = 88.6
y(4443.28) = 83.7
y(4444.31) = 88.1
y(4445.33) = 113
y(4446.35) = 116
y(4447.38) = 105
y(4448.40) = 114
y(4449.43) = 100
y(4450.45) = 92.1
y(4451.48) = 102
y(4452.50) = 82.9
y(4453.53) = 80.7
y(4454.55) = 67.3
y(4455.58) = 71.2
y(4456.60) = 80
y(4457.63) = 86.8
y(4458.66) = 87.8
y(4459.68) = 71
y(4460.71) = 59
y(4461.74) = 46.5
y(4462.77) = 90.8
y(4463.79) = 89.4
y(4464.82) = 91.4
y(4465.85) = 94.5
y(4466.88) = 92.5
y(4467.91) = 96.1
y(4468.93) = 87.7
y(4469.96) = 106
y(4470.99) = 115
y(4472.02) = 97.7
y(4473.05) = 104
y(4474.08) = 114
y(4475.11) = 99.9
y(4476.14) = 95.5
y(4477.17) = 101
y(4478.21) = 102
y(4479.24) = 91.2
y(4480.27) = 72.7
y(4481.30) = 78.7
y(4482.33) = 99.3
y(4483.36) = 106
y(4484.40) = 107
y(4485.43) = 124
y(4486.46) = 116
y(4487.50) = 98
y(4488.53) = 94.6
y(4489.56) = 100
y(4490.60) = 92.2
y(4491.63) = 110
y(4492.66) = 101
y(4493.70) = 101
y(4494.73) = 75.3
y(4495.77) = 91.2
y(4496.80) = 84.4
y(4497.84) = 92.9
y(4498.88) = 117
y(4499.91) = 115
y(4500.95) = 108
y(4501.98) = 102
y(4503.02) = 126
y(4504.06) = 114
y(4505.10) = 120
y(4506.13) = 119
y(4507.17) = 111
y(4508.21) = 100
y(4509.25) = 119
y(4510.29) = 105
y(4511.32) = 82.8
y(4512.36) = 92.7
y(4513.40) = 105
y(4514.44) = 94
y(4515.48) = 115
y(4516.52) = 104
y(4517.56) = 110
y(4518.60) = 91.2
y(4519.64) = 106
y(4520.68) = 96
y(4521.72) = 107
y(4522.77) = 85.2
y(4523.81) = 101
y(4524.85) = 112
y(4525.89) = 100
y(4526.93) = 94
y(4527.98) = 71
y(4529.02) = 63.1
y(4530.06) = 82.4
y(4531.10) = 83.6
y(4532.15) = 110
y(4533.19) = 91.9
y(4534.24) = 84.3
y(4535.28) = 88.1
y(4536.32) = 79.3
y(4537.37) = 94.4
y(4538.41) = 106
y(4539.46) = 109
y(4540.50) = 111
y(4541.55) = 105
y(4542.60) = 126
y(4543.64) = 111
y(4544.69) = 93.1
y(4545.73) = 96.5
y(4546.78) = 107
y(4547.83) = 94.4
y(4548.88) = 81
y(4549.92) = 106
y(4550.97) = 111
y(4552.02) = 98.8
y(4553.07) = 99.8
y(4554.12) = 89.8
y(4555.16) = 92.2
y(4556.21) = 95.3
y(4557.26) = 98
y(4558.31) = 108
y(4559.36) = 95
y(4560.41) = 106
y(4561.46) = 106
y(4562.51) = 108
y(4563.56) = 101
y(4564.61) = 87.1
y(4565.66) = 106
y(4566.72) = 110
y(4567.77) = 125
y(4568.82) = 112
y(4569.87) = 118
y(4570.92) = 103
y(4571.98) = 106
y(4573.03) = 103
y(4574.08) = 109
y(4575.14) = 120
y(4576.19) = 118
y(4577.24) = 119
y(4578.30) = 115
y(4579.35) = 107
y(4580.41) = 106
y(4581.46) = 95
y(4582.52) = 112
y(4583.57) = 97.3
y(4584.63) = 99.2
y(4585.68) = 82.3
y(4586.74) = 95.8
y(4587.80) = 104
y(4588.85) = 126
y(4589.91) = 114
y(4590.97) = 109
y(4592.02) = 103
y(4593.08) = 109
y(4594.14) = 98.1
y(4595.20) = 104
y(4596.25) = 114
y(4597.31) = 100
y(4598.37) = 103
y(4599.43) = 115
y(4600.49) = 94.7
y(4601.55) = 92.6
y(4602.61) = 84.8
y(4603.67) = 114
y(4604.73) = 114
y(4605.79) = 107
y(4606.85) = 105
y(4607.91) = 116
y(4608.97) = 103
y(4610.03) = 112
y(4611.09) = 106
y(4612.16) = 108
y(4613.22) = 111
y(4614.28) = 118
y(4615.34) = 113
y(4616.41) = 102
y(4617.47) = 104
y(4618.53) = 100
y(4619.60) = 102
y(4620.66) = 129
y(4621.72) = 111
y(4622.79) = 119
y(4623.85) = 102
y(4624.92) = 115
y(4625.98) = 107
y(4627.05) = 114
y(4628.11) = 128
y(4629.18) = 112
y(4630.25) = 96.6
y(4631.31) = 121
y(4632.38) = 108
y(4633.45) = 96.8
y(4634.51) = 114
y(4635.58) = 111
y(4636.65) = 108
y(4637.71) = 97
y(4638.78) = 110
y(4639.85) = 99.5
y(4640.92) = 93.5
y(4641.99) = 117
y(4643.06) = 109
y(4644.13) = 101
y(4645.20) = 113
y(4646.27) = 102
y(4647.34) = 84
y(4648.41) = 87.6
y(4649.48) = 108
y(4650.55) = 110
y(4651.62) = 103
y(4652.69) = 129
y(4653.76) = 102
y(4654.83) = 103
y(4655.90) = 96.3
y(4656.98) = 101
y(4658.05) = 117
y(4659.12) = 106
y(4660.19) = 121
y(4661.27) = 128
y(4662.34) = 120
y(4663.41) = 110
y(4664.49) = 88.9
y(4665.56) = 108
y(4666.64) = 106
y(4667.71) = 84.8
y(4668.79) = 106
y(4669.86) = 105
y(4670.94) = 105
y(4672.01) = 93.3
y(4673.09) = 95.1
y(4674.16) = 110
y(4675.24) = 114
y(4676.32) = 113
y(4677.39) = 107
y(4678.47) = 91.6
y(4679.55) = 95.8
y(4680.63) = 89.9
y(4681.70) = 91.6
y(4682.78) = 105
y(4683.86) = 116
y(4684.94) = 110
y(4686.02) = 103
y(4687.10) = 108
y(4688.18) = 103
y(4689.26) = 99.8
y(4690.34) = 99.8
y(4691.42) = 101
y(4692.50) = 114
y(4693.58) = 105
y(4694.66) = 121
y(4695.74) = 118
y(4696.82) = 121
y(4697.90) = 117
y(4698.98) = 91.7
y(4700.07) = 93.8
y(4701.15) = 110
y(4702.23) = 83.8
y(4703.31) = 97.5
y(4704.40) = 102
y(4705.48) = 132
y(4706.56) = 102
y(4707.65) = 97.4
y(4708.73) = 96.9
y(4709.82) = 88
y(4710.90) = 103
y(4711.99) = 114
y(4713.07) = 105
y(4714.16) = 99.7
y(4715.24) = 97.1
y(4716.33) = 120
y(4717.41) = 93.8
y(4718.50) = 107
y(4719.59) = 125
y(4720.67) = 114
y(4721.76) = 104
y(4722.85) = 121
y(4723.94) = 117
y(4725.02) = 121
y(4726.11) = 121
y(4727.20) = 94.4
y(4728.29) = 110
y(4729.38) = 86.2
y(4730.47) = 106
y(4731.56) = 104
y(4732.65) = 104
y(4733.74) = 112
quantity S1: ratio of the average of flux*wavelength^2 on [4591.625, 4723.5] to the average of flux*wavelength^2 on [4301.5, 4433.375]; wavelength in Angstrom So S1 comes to 1.59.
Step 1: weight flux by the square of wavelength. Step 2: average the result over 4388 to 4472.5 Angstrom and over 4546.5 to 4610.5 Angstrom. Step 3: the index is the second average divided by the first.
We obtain 1.29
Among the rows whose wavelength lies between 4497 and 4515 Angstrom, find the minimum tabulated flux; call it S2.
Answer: 82.8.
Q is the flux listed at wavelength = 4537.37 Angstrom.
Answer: 94.4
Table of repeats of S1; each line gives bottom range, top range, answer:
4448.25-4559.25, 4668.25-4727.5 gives 1.18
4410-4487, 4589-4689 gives 1.26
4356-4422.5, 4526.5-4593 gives 1.36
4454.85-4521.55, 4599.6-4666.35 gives 1.17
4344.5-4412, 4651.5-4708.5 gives 1.54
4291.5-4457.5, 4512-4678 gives 1.48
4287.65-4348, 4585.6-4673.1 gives 1.85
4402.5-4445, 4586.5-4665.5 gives 1.38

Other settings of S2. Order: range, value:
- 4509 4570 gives 63.1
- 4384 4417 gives 23.1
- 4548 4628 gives 81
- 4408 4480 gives 40.3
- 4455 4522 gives 46.5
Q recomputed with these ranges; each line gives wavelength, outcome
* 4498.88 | 117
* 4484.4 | 107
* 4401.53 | 65.9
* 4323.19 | 36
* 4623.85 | 102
